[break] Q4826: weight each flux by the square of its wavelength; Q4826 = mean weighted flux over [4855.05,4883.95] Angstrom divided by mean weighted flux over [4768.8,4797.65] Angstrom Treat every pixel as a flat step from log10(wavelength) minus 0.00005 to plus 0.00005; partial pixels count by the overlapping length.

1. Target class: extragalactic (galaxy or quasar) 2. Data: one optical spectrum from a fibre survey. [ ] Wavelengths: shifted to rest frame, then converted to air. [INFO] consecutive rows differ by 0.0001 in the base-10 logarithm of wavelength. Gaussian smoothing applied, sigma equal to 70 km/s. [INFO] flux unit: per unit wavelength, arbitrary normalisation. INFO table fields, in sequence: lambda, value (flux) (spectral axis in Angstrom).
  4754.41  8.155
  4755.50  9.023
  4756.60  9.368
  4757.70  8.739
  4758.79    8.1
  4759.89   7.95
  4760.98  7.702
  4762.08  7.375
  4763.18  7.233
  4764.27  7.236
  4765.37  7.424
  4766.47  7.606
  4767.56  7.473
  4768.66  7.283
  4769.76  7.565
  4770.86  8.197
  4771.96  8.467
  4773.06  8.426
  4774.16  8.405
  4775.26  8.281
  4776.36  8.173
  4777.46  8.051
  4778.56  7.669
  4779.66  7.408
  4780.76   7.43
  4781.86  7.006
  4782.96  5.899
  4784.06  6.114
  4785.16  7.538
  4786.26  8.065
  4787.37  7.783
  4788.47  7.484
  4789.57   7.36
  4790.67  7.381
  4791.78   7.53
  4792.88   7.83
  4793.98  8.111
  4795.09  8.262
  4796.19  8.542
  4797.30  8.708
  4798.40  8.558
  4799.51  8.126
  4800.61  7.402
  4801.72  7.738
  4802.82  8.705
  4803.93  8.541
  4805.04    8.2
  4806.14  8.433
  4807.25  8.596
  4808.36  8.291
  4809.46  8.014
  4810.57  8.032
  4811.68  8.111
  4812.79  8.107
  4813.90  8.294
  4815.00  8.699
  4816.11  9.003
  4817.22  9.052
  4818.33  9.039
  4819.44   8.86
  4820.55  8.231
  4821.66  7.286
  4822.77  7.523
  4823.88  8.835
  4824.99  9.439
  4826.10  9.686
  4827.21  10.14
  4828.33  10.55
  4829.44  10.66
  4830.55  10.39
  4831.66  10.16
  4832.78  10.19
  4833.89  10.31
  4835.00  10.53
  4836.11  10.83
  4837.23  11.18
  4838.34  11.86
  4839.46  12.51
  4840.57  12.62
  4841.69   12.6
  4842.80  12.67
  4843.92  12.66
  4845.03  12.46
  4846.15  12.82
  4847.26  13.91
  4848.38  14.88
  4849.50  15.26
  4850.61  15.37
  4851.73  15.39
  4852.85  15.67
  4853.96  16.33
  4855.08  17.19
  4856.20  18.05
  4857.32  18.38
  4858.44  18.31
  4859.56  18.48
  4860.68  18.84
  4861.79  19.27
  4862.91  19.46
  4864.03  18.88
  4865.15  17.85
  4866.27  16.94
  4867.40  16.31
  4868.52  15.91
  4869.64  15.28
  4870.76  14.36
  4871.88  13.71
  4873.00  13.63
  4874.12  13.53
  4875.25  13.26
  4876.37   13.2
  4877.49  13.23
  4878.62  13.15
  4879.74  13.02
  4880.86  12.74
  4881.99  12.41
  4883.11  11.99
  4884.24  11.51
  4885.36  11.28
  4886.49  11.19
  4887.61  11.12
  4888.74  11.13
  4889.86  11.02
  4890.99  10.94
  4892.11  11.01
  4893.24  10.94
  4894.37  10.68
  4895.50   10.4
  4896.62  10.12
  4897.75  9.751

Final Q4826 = 2.09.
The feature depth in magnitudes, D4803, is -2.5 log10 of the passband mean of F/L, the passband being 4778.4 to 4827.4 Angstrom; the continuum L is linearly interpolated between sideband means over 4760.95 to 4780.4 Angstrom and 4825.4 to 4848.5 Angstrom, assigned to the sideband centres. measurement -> 0.182 mag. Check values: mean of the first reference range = 7.77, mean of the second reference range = 11.5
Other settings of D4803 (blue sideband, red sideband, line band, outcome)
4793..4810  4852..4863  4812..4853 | 0.24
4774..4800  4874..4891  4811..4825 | 0.09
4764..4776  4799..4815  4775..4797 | 0.06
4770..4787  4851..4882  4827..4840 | 0.19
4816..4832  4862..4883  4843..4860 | -0.24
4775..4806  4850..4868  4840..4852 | 0.15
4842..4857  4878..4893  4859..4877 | -0.21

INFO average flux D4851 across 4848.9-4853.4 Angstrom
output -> 15.4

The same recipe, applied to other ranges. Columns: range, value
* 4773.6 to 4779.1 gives 8.11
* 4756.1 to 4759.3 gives 8.74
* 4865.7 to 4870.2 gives 16.1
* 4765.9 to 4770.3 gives 7.48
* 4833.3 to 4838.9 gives 10.9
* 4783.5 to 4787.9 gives 7.37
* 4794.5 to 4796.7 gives 8.39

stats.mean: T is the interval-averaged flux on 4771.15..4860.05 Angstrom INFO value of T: 10.1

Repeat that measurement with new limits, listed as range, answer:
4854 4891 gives 14.8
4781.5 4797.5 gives 7.56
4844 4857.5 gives 15.3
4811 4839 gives 9.48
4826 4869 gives 14.3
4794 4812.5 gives 8.26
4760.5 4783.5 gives 7.63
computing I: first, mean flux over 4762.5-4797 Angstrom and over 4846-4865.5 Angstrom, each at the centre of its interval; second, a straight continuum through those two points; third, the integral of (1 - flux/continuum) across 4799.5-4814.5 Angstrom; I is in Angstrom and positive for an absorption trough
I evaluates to 3.8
